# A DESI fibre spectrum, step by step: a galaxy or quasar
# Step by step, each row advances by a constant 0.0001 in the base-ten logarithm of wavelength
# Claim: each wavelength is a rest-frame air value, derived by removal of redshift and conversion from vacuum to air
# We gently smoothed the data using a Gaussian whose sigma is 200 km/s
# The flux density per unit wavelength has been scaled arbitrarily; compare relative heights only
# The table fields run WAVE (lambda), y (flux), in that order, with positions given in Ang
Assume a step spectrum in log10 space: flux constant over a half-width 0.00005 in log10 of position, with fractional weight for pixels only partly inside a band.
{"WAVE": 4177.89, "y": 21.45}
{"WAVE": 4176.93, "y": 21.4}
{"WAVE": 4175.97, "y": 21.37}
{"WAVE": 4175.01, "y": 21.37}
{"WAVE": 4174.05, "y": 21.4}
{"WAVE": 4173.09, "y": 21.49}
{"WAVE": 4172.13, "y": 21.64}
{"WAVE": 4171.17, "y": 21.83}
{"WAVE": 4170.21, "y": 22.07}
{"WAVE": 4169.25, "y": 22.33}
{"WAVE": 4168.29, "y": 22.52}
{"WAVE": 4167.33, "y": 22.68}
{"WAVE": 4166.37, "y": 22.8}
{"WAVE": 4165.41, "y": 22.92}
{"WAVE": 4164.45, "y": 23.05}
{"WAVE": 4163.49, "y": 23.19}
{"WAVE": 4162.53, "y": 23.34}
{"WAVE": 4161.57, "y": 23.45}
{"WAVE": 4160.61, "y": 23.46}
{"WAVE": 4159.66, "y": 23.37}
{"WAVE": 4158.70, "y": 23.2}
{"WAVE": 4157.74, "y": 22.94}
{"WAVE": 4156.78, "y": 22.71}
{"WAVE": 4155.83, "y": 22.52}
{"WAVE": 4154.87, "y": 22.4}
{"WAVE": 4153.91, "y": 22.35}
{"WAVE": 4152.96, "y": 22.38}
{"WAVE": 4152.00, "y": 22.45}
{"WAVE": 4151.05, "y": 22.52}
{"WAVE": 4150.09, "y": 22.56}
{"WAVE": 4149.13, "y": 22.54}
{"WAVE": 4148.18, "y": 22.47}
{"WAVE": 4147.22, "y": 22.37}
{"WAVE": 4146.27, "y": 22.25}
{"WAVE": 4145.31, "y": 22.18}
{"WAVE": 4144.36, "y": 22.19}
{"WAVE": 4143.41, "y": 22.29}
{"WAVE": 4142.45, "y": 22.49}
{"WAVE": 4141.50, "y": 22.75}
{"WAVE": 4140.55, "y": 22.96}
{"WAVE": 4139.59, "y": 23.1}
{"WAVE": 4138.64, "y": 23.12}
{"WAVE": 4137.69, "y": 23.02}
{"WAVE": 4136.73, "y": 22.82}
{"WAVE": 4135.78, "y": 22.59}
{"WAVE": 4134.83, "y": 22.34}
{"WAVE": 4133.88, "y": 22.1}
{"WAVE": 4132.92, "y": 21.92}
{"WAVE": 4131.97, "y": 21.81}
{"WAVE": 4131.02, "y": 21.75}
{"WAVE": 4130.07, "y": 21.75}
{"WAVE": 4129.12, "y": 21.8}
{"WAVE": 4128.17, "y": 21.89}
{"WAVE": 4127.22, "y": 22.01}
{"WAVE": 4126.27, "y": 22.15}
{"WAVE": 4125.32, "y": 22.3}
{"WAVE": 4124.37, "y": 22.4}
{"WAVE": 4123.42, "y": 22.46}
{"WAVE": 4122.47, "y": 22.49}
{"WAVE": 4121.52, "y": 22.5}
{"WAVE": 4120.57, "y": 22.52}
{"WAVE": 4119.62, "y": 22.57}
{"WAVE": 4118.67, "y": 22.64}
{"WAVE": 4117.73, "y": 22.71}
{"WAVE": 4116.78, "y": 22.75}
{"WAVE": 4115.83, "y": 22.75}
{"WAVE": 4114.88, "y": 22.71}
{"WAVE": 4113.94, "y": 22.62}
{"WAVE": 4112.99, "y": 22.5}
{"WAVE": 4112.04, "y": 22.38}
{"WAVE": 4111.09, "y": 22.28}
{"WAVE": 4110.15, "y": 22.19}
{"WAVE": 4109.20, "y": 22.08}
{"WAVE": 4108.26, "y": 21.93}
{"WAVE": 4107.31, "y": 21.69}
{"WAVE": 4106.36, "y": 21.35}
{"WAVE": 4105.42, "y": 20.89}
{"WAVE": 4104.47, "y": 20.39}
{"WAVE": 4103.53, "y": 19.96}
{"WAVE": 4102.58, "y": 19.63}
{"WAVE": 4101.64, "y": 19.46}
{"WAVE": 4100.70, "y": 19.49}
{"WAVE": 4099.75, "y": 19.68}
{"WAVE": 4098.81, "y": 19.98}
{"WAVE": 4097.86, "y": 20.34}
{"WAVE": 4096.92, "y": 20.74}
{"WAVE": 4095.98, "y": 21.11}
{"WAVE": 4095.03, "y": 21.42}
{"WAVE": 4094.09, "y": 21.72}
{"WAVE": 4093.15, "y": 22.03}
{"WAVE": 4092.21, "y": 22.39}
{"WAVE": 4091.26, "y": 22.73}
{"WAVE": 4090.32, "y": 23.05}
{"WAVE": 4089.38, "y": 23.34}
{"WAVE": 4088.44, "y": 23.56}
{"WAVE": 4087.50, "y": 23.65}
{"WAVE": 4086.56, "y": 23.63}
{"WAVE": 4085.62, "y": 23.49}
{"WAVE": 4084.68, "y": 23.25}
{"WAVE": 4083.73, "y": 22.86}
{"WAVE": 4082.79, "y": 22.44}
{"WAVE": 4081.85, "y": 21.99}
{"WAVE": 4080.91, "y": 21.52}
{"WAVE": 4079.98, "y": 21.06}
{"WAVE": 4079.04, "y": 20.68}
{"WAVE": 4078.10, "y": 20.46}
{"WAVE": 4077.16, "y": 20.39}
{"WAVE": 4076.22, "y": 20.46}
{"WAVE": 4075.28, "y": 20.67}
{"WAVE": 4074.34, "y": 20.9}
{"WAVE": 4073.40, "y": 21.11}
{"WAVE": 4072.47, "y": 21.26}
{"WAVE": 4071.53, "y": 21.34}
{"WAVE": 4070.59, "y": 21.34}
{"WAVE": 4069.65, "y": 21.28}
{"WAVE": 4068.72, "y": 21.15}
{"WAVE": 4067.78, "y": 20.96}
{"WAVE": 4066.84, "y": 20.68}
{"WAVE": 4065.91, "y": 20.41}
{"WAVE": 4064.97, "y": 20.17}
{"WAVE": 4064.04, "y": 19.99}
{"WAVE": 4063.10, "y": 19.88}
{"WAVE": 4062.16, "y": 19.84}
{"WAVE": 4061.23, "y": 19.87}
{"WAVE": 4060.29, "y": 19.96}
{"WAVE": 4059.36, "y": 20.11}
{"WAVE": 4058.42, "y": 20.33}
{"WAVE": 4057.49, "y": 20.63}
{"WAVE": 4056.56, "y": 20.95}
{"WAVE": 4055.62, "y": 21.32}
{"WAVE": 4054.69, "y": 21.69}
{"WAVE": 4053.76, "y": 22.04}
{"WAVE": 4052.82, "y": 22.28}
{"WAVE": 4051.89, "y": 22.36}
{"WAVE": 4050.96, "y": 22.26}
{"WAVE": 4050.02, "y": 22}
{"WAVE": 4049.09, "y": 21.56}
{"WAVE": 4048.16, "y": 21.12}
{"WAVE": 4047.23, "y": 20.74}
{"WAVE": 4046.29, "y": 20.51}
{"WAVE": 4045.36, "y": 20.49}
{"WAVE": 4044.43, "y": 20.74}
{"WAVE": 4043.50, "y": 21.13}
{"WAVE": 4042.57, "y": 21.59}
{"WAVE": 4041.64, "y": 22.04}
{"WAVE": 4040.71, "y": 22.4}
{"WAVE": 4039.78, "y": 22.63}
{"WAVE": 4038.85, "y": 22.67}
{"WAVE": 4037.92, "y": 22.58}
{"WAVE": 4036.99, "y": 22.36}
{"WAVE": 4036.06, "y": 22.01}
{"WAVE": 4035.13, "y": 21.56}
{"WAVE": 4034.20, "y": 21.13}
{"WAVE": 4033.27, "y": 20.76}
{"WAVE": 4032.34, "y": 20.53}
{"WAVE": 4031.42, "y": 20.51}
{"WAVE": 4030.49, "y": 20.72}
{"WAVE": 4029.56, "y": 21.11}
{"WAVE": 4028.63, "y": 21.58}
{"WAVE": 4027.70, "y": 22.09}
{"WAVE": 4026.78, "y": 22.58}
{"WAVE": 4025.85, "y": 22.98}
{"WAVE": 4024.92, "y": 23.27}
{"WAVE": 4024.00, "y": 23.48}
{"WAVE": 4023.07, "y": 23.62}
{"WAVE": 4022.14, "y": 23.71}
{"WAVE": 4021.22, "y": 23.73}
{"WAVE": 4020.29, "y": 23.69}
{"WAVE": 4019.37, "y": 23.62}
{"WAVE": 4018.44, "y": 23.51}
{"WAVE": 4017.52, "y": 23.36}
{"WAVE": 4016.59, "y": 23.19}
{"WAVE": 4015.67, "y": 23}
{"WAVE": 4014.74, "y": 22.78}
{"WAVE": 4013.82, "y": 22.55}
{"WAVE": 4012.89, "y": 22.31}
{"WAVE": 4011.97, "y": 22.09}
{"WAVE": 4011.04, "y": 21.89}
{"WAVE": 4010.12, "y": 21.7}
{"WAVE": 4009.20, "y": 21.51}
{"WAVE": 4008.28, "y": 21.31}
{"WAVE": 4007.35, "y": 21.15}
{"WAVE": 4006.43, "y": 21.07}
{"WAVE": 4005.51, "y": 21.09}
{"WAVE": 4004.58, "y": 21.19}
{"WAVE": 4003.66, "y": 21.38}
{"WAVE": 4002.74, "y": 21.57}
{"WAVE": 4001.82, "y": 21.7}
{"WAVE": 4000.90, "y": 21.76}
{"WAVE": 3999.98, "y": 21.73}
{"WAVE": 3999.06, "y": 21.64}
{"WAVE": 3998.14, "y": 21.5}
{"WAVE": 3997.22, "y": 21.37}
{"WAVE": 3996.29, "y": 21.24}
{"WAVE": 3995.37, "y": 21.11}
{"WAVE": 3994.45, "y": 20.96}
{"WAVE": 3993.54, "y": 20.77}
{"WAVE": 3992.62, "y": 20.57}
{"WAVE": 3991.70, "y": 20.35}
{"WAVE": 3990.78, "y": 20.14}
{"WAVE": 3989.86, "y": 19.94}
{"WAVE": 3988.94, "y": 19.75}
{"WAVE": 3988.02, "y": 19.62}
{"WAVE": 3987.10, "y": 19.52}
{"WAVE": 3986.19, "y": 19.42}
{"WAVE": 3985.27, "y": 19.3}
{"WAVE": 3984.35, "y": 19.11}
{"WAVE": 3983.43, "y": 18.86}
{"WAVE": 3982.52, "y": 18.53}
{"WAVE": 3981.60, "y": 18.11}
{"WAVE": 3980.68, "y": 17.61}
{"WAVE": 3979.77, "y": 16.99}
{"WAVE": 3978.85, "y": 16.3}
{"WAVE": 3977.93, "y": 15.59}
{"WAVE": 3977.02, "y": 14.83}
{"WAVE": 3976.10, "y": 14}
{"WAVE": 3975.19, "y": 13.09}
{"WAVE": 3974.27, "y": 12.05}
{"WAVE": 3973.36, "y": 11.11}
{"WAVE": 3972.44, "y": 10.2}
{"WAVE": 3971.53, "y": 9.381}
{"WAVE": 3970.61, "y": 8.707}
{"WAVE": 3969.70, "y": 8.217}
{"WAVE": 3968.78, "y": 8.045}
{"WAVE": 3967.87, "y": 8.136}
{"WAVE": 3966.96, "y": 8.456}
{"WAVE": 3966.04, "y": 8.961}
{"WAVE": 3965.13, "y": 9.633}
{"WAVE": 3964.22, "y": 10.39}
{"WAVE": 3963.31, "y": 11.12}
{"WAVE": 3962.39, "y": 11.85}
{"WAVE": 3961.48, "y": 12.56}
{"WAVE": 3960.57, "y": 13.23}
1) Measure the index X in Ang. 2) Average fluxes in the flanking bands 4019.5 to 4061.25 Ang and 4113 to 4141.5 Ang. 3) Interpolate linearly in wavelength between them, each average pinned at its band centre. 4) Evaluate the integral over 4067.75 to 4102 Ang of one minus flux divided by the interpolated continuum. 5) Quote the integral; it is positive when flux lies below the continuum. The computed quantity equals 0.9 Ang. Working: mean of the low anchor 21.8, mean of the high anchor 22.4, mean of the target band 21.6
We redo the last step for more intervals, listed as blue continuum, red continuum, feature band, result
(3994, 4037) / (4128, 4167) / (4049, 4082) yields 1.9 Ang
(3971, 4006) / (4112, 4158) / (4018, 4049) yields -3.7 Ang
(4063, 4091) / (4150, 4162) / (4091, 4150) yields 0.9 Ang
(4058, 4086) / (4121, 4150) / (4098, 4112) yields 0.6 Ang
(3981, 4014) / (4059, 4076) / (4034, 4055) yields -1.1 Ang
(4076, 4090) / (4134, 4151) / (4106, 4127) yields 0.1 Ang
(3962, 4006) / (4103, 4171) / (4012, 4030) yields -4.9 Ang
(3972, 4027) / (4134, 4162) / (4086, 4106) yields 0.4 Ang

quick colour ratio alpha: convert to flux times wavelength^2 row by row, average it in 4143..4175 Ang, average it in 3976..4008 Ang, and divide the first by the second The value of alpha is 1.24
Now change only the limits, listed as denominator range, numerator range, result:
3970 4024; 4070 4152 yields 1.18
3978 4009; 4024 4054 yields 1.10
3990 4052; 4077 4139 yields 1.05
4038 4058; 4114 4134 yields 1.07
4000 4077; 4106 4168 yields 1.09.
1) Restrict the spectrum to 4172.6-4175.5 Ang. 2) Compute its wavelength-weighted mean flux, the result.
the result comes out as 21.5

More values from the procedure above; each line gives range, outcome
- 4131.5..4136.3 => 22.2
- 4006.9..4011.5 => 21.5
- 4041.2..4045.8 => 21.2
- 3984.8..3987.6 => 19.4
